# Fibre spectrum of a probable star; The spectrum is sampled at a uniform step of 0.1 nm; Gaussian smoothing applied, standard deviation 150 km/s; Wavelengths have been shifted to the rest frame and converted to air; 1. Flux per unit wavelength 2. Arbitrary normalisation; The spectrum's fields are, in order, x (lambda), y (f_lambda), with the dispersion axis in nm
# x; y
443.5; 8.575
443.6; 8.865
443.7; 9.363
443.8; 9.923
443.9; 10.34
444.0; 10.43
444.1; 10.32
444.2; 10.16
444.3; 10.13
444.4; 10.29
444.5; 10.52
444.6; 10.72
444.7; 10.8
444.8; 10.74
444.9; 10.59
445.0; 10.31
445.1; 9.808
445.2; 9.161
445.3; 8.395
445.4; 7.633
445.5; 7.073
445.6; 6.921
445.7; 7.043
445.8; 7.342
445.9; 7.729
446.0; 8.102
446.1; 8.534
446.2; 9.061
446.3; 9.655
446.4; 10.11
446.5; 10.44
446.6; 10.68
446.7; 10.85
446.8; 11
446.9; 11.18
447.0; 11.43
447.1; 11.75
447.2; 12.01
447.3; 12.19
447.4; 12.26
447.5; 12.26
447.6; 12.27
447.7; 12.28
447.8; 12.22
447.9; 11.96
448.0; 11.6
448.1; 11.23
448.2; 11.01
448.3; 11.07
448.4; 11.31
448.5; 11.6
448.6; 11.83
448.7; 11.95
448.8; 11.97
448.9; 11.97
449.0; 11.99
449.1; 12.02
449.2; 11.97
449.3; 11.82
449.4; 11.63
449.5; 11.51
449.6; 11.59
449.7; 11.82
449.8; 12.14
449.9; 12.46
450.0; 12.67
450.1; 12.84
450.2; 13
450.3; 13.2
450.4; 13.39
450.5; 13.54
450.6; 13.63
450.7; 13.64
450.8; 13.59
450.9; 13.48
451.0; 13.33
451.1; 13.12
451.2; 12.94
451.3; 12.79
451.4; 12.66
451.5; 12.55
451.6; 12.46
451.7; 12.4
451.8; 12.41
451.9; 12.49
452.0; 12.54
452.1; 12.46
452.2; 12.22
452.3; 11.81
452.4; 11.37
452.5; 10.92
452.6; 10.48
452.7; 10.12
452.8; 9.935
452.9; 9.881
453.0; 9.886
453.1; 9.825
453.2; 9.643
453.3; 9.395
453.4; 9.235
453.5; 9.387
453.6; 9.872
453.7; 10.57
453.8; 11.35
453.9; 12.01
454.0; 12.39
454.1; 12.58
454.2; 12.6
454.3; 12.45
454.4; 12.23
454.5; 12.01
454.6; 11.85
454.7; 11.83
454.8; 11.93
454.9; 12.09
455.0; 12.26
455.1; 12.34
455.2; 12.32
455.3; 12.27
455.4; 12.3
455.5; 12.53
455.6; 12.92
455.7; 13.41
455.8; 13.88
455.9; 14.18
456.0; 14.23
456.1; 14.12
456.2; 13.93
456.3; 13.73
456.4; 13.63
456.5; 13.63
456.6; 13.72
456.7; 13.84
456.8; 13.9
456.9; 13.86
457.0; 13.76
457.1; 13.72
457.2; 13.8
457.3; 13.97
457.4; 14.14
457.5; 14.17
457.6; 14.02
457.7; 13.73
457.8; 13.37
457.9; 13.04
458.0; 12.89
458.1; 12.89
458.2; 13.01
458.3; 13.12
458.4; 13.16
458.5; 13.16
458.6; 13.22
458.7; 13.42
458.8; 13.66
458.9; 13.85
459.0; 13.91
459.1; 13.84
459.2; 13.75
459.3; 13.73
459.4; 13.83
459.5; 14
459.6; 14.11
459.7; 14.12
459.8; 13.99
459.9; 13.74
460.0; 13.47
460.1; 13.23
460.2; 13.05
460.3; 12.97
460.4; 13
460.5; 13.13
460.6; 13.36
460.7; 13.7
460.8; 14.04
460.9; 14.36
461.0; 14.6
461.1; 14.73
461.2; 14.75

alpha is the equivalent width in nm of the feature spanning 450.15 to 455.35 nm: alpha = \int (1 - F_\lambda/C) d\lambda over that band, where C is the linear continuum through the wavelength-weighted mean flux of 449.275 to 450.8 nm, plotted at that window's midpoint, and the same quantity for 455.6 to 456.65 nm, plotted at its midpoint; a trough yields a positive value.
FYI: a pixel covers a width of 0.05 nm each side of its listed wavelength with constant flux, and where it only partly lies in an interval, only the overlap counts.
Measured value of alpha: 0.491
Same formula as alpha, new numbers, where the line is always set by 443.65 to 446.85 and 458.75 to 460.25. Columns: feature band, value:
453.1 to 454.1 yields 0.125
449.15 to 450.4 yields -0.162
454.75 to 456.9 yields -0.093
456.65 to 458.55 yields -0.054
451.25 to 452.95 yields -0.030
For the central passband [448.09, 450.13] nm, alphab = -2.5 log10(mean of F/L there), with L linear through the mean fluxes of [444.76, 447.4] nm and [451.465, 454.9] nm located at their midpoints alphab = -0.14 mag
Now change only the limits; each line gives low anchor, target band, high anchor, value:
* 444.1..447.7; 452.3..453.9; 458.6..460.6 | 0.16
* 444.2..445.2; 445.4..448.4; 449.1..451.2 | 0.10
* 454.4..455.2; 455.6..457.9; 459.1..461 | -0.09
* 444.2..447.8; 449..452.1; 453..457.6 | -0.12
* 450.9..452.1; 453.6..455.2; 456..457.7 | 0.12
